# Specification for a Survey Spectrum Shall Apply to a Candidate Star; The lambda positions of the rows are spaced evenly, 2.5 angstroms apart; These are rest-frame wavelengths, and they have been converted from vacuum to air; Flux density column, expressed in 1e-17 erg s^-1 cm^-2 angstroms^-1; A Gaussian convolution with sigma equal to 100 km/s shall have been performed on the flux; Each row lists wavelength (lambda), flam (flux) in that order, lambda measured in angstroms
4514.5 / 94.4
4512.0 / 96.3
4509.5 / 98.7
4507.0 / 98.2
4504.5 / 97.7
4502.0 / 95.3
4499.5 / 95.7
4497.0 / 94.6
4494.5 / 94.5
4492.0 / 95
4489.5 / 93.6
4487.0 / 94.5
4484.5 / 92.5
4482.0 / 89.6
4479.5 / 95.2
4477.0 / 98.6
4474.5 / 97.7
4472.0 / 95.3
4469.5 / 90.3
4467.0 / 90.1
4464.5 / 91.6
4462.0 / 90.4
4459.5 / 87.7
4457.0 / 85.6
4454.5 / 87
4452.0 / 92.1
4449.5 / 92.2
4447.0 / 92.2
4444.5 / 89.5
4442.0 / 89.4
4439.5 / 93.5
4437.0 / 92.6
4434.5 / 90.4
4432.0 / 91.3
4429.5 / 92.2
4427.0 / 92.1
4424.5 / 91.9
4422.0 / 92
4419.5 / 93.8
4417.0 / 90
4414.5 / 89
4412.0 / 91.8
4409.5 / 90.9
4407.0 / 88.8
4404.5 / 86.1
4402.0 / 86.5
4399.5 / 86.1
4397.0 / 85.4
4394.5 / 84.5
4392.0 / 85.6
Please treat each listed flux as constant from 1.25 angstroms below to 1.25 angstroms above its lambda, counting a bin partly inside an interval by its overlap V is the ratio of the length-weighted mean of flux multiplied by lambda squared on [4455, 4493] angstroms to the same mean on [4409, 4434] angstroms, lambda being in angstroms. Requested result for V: 1.03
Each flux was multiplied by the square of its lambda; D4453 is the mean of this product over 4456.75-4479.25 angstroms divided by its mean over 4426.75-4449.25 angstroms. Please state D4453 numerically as 1.02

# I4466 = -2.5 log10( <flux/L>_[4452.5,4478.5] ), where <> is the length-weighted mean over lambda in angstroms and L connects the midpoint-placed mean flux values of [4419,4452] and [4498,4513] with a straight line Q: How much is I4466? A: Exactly 0.03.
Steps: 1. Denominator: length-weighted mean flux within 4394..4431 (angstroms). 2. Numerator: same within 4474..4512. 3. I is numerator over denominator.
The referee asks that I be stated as 1.1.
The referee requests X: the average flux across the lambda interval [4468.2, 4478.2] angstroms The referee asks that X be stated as 95.4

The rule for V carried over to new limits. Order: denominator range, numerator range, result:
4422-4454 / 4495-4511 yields 1.09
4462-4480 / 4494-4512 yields 1.04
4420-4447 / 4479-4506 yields 1.06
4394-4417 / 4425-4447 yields 1.05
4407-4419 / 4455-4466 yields 1.00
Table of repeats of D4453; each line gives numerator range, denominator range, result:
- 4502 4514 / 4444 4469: 1.11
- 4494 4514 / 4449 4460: 1.11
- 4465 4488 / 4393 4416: 1.10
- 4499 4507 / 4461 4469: 1.08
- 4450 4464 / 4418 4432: 0.98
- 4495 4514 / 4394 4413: 1.15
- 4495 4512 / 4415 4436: 1.09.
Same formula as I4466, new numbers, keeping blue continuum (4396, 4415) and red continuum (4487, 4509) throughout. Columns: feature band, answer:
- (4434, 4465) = 0.016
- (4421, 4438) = -0.021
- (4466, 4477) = -0.006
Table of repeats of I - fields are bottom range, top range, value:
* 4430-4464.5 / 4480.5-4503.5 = 1.04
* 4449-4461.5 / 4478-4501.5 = 1.06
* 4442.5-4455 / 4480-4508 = 1.04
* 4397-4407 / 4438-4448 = 1.05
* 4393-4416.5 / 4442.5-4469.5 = 1.02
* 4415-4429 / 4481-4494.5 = 1.02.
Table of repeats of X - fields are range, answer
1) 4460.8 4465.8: 91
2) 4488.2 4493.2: 94.3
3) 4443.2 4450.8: 91.3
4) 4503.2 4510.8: 98.2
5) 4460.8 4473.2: 91.5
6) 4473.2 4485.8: 94.7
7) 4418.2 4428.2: 92.4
